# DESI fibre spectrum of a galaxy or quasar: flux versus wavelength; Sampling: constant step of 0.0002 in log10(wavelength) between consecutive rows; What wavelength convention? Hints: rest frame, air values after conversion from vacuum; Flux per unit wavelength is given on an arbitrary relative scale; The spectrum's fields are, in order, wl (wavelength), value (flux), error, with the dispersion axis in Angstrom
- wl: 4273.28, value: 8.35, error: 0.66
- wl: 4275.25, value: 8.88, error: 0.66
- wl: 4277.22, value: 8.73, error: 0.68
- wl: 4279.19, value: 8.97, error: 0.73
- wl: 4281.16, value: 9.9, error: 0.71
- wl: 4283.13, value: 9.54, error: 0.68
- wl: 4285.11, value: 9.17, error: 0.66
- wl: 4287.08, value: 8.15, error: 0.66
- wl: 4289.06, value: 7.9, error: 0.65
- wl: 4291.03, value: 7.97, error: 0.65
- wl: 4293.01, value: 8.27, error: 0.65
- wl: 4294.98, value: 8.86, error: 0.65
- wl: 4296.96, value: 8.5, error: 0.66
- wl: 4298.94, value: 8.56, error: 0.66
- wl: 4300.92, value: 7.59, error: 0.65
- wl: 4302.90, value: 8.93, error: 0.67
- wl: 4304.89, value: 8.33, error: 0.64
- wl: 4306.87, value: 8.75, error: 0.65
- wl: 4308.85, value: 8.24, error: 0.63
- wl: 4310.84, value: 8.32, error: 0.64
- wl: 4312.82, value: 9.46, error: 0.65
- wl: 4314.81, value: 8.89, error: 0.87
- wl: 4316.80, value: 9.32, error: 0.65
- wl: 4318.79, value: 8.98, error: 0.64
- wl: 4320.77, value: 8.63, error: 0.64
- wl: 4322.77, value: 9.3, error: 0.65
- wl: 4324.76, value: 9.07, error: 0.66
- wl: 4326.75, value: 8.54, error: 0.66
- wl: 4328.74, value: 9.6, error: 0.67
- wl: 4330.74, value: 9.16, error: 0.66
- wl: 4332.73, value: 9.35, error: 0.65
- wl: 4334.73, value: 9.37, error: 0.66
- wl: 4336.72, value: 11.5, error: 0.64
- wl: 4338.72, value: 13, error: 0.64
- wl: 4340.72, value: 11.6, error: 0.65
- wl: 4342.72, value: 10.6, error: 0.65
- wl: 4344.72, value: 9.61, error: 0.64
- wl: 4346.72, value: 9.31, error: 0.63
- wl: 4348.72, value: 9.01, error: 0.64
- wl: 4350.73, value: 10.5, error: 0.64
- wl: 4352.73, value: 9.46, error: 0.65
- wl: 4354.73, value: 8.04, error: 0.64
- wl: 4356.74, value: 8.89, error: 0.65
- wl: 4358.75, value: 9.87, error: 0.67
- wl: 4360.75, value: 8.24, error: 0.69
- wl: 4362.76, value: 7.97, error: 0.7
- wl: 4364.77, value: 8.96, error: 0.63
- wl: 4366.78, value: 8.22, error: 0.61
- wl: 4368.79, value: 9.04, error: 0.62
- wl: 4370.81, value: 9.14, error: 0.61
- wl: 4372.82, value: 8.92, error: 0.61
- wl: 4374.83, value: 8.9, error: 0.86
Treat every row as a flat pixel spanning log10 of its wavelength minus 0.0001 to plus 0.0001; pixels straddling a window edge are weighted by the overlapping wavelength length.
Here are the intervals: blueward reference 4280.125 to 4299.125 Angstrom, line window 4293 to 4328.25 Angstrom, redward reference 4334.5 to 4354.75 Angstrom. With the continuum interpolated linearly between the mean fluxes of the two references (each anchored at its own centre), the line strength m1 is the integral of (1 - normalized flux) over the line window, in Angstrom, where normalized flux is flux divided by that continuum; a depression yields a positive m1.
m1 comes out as 2.2 Angstrom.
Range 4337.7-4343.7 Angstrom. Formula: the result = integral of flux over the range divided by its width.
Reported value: 11.7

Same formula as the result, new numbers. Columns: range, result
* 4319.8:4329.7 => 9.02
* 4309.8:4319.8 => 8.99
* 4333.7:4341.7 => 11.4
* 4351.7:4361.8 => 8.91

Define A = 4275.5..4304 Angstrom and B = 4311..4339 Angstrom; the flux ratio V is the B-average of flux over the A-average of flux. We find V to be 1.1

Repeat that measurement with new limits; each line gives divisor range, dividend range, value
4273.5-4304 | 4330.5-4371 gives 1.11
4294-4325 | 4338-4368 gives 1.09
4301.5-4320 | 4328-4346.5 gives 1.18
